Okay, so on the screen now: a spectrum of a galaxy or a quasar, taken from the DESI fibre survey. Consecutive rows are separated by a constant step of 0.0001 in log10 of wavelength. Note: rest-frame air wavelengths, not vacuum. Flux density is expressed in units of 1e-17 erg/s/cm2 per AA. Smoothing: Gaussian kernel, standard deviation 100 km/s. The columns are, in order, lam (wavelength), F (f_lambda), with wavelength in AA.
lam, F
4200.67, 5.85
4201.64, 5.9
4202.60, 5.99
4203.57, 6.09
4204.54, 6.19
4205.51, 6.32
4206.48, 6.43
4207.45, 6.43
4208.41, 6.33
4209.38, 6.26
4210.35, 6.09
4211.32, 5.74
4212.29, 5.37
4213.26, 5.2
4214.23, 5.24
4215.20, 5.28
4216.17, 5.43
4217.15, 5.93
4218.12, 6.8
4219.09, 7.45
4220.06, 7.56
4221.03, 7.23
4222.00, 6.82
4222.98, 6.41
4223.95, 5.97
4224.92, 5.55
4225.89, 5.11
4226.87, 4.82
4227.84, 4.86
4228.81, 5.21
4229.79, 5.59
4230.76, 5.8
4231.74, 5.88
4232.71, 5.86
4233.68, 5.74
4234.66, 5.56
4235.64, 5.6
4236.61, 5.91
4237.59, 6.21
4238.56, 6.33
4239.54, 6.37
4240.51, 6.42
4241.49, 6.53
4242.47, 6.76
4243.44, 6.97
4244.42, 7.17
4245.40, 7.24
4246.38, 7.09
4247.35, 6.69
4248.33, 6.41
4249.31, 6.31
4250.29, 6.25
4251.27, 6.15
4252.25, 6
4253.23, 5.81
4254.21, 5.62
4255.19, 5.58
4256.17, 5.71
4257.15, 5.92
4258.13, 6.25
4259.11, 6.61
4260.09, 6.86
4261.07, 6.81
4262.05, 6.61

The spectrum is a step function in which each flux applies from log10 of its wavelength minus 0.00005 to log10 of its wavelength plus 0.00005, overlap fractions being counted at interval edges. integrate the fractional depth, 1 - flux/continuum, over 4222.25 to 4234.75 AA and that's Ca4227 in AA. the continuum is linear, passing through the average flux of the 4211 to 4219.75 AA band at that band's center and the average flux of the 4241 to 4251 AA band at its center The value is 1.28 AA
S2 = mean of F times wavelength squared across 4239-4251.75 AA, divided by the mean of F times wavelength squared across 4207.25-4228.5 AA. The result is 1.1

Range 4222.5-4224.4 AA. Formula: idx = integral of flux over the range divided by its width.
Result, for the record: 6.2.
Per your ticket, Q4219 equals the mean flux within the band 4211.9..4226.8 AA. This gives 6.06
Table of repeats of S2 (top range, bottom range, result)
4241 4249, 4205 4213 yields 1.14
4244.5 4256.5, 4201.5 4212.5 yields 1.05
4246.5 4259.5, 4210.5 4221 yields 1.03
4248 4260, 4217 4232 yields 1.01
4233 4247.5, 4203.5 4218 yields 1.10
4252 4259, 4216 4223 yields 0.88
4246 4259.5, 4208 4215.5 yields 1.10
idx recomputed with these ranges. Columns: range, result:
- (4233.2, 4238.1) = 5.8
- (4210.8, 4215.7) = 5.37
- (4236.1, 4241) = 6.25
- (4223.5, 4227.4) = 5.35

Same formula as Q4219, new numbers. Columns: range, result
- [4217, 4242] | 6.06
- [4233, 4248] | 6.43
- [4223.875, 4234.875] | 5.48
